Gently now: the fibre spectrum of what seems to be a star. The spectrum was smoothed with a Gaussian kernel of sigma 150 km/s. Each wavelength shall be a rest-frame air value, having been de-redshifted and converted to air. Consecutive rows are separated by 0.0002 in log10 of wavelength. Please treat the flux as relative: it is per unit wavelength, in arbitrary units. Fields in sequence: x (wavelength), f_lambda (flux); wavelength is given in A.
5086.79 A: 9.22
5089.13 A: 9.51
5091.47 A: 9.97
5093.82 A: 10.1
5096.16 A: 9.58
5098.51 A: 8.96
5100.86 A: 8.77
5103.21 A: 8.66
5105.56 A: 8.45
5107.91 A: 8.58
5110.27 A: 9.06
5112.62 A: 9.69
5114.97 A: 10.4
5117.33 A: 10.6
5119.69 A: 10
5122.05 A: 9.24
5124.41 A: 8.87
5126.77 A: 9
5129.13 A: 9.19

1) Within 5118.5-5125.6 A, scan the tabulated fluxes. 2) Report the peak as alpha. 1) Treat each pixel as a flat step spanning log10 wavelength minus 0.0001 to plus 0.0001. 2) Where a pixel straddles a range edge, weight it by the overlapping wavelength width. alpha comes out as 10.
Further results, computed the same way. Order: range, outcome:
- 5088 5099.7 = 10.1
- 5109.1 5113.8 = 9.69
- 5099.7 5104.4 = 8.77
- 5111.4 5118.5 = 10.6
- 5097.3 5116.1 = 10.4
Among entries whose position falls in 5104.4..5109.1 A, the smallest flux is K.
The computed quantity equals 8.45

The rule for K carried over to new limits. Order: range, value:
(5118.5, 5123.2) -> 9.24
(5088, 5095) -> 9.51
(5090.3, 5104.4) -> 8.66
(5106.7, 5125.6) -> 8.58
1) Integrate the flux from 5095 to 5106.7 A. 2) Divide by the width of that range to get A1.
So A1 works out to 8.88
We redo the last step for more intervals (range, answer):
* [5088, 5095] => 9.87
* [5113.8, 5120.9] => 10.3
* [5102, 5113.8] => 8.89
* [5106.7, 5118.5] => 9.66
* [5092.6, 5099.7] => 9.54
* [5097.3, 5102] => 8.86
